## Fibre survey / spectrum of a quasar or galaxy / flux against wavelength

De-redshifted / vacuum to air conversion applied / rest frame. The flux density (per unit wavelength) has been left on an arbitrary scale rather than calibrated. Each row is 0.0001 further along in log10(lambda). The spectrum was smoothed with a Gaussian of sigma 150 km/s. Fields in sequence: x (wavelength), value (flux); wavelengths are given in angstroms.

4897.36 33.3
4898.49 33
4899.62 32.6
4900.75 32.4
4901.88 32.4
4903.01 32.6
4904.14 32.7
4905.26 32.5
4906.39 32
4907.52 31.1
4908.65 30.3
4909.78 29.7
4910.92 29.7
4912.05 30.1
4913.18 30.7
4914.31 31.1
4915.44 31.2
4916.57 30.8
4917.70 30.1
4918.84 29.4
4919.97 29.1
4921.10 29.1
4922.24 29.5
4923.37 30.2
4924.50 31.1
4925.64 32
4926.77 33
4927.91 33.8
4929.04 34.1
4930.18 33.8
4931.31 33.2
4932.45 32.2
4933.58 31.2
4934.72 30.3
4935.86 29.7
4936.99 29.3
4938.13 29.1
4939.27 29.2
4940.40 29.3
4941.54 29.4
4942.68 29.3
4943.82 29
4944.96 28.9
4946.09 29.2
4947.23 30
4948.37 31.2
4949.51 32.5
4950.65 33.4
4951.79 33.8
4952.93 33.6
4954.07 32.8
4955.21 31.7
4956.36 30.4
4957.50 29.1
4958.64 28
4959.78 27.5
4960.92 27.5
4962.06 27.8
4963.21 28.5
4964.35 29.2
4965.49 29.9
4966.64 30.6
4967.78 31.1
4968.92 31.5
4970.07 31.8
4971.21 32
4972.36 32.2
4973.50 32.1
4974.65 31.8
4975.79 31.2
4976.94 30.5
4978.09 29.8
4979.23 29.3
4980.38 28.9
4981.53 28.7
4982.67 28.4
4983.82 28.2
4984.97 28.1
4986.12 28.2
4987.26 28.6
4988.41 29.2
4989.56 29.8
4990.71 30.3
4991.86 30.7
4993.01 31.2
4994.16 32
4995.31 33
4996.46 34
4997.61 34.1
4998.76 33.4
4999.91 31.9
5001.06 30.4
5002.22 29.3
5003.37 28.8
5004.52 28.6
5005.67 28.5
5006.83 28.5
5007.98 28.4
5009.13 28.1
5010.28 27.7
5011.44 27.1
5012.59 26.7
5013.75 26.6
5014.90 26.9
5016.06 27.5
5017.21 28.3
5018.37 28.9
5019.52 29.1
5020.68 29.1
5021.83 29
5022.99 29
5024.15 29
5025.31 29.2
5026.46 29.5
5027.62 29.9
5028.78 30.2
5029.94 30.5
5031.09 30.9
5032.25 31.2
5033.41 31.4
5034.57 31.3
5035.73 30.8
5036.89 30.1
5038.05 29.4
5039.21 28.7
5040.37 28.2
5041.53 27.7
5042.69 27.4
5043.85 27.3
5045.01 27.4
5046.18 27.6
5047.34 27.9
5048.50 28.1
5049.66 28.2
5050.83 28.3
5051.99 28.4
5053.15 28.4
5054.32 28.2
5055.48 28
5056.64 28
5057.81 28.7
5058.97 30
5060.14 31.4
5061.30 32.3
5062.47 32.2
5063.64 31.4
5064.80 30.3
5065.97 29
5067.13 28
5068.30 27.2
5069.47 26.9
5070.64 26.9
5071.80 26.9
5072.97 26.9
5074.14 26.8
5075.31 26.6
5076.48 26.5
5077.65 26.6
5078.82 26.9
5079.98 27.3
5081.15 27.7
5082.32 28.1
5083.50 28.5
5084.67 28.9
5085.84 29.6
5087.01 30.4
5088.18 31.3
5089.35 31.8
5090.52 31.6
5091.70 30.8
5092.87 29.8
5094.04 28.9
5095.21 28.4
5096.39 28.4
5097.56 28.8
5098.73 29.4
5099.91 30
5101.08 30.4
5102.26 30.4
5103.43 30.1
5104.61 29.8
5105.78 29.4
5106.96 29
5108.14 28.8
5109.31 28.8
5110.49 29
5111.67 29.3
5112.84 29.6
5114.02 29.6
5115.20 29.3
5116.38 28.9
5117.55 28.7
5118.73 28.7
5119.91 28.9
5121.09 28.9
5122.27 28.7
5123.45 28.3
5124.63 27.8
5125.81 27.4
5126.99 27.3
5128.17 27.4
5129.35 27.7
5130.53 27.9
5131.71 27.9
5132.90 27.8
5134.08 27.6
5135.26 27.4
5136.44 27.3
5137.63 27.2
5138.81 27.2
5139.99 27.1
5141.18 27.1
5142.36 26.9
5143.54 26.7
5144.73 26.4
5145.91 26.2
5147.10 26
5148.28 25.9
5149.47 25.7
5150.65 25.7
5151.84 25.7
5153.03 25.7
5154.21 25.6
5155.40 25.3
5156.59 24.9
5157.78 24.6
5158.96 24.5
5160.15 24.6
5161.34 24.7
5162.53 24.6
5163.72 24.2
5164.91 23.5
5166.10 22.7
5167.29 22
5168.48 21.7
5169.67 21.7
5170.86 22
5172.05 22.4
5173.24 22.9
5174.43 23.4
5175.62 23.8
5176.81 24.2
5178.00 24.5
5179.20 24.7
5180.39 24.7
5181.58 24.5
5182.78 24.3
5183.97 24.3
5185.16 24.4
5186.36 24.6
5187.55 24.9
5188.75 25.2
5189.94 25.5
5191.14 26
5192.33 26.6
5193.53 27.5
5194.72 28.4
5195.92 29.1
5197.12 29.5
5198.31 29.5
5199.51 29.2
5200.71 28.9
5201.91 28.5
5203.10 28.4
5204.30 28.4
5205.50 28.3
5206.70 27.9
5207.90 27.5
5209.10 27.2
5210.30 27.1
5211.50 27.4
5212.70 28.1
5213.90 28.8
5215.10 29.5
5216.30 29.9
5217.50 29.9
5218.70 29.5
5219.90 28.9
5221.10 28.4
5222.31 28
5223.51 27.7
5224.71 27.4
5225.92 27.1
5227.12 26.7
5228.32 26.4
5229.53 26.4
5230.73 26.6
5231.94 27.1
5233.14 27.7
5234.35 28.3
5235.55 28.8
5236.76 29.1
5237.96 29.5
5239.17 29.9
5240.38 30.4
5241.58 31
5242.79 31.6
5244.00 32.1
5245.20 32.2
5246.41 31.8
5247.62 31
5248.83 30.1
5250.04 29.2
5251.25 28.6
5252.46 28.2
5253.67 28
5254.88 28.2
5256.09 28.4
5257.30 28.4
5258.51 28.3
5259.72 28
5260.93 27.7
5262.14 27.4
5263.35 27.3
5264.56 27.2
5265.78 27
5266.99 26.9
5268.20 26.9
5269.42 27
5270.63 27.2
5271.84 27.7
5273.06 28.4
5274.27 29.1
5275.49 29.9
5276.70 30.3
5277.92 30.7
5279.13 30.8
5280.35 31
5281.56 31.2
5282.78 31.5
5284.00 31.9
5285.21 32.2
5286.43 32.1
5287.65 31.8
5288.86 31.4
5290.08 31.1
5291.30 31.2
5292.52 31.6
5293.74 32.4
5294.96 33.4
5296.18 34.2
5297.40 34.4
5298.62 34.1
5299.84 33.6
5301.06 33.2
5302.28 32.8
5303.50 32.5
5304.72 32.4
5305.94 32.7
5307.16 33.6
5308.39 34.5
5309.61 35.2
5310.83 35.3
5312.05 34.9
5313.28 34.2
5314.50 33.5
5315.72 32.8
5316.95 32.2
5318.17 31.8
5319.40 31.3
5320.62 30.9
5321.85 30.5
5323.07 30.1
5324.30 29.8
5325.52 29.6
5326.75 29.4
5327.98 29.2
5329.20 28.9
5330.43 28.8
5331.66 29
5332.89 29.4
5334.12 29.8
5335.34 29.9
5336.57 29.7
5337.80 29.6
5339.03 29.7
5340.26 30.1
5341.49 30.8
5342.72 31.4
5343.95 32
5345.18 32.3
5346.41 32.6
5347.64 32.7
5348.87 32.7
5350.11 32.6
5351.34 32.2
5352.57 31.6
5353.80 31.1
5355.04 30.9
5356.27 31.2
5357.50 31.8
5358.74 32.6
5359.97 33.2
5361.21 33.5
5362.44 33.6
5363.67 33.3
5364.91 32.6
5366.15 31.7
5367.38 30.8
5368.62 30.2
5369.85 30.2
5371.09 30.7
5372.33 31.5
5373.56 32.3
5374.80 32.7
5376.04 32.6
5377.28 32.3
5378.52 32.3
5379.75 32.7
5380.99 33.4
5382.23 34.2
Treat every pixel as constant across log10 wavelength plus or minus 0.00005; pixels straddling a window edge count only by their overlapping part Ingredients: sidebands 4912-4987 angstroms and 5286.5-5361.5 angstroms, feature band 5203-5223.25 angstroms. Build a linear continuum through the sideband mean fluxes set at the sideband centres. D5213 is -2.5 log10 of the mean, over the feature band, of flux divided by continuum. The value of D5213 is 0.11 mag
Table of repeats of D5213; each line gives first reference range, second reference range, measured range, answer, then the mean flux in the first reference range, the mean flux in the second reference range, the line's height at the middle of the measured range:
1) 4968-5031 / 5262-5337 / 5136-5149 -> 0.139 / 29.8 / 31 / 30.4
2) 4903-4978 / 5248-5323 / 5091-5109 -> 0.047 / 30.7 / 30.8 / 30.8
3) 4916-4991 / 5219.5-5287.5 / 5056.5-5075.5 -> 0.037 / 30.4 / 29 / 29.8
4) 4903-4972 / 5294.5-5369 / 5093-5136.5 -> 0.090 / 30.7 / 31.9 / 31.2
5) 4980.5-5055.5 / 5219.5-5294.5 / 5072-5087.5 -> 0.058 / 29.2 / 29.2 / 29.2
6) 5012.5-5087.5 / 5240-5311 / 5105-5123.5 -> 0.008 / 28.7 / 30.6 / 29.2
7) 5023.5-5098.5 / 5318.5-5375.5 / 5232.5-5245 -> 0.013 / 29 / 31.1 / 30.3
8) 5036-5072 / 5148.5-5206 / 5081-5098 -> -0.070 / 28.7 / 25.3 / 27.7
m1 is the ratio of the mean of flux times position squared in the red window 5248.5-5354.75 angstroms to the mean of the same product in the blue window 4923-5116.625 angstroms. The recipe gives 1.16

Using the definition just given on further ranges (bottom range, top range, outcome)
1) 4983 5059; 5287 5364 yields 1.23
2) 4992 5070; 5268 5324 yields 1.20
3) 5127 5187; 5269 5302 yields 1.30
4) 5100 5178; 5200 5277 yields 1.11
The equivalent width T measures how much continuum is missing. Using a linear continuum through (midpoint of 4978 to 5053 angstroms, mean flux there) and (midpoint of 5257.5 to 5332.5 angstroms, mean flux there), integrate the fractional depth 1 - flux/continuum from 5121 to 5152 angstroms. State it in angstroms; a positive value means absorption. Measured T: 2.9 angstroms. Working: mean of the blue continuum 29.3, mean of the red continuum 30.9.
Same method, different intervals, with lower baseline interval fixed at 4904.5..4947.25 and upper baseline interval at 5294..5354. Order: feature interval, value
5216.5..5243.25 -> 2.60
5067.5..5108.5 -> 3.15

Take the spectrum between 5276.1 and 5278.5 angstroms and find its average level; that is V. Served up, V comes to 30.4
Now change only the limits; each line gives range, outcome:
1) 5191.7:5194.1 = 27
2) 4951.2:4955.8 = 32.9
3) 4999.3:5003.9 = 30.1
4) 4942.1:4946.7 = 29.1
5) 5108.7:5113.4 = 29.2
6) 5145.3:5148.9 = 26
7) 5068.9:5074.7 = 26.9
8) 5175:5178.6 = 24.2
